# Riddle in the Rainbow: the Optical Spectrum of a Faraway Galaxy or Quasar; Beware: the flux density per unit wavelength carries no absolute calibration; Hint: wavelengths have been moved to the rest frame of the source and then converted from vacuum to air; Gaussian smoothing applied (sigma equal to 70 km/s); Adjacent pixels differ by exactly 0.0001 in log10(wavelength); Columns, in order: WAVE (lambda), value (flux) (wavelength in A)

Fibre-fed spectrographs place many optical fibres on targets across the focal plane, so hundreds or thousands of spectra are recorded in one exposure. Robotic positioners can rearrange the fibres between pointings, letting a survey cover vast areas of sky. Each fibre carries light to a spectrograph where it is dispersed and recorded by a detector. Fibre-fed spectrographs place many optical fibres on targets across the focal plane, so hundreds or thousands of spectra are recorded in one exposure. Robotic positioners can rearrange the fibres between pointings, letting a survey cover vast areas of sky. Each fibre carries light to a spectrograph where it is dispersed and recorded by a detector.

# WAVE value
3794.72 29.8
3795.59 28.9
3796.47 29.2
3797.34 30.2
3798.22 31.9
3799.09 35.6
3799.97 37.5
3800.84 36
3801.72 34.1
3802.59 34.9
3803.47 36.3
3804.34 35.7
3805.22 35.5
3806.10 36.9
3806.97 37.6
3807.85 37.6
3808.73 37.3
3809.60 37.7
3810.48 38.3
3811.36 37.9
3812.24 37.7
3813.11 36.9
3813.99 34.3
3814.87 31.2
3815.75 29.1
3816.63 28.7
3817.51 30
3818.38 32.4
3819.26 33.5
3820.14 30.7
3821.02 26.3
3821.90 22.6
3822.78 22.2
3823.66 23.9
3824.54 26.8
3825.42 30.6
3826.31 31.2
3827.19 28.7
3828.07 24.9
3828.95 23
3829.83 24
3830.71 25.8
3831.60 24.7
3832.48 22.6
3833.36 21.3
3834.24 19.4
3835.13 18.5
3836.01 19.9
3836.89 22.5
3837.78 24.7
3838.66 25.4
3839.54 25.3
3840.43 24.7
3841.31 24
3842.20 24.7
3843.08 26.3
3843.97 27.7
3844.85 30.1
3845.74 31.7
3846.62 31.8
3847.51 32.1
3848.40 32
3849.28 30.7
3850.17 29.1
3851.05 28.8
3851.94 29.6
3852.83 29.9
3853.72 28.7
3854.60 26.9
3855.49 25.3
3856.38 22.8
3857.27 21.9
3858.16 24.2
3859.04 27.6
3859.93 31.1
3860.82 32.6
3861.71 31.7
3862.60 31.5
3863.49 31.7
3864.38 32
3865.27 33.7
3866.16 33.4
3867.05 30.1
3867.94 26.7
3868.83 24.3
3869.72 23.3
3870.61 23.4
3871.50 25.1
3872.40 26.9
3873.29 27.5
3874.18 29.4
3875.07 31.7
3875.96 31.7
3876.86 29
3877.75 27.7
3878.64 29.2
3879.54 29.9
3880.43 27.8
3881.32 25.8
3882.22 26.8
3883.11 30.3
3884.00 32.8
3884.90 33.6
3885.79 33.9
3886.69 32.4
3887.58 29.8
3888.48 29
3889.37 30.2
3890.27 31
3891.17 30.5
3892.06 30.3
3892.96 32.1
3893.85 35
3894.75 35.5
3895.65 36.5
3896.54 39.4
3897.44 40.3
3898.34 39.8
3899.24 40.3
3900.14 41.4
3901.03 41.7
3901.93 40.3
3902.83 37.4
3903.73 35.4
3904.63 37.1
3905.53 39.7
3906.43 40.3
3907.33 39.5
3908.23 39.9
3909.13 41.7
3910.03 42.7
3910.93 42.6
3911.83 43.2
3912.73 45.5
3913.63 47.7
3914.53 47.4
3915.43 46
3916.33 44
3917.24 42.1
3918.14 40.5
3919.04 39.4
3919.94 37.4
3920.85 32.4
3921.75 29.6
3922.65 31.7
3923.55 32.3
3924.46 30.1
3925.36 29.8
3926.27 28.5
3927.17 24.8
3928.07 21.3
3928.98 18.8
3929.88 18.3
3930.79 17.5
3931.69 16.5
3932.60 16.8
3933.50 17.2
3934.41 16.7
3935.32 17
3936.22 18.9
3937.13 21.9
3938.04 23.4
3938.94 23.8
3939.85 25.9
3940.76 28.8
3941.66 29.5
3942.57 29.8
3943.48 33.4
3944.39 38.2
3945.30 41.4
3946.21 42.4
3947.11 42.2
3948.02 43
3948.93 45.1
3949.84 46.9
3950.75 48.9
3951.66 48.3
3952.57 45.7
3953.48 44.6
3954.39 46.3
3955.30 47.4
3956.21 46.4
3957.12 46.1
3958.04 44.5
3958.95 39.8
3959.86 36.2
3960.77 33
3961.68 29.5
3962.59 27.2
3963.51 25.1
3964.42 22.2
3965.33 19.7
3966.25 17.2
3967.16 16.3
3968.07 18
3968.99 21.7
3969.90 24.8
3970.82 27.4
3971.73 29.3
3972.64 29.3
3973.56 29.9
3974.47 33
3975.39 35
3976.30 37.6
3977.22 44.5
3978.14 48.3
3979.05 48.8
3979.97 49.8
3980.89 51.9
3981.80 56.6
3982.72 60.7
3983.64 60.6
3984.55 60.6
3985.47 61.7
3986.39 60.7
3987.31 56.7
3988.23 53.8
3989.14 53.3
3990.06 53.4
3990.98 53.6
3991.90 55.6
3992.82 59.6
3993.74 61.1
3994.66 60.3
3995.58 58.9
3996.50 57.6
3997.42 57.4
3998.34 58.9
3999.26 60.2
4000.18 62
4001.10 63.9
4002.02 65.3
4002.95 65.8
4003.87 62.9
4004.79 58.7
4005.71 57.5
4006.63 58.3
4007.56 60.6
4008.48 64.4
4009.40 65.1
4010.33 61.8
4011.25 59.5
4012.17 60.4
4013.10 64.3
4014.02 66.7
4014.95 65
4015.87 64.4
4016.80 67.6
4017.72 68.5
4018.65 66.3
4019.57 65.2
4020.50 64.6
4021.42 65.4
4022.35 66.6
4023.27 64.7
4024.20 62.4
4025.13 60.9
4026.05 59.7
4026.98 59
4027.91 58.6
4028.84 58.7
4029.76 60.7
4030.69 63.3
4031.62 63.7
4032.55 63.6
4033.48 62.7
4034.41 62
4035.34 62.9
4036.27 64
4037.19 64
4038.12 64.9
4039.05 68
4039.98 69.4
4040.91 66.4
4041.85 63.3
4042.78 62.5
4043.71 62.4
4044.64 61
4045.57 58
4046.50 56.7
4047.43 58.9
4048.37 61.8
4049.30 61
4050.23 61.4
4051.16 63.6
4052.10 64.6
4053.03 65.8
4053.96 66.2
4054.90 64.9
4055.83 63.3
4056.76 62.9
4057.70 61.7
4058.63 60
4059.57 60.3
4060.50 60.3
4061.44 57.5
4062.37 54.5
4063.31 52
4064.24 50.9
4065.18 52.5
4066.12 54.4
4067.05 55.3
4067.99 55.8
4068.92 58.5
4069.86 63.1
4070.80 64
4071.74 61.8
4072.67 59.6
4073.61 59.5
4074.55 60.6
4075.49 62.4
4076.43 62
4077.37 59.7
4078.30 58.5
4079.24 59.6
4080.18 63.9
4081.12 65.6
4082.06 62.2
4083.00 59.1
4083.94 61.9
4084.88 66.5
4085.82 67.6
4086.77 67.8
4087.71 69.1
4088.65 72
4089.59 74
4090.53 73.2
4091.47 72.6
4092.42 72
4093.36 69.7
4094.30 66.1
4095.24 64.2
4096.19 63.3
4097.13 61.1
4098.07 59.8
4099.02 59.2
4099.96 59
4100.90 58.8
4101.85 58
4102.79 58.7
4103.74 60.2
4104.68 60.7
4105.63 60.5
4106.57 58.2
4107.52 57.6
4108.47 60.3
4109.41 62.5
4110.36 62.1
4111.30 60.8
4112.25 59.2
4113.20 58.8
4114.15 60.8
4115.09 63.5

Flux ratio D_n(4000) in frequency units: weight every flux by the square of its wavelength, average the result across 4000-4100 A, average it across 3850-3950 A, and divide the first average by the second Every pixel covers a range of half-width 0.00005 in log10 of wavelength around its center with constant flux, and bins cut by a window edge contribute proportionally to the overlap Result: 2.12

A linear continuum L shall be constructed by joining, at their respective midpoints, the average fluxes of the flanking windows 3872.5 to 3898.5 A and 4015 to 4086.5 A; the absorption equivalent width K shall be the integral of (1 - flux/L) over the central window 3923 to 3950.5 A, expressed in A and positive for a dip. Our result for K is 8.69 A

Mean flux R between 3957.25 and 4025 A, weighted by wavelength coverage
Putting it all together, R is 51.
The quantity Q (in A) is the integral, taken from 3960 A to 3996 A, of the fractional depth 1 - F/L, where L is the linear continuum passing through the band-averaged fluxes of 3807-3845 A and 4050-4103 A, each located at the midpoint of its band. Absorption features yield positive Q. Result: 5.1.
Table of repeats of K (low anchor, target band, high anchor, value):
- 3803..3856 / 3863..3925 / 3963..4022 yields 6.1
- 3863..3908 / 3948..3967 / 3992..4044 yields 4.2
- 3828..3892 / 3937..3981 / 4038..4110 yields 8.4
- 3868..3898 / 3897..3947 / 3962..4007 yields 4.1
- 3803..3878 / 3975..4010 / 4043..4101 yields -4.3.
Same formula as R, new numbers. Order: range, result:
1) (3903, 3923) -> 40.3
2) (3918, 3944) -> 25.8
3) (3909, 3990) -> 36.4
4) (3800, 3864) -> 29.3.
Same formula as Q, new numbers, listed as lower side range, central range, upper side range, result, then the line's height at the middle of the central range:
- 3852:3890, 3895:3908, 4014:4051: -1.4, 35.4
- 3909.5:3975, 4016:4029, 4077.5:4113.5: -4.0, 48.7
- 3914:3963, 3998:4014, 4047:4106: -4.8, 47.5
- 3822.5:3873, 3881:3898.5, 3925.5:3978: -2.5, 28.6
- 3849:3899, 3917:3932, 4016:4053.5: 4.3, 40.5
